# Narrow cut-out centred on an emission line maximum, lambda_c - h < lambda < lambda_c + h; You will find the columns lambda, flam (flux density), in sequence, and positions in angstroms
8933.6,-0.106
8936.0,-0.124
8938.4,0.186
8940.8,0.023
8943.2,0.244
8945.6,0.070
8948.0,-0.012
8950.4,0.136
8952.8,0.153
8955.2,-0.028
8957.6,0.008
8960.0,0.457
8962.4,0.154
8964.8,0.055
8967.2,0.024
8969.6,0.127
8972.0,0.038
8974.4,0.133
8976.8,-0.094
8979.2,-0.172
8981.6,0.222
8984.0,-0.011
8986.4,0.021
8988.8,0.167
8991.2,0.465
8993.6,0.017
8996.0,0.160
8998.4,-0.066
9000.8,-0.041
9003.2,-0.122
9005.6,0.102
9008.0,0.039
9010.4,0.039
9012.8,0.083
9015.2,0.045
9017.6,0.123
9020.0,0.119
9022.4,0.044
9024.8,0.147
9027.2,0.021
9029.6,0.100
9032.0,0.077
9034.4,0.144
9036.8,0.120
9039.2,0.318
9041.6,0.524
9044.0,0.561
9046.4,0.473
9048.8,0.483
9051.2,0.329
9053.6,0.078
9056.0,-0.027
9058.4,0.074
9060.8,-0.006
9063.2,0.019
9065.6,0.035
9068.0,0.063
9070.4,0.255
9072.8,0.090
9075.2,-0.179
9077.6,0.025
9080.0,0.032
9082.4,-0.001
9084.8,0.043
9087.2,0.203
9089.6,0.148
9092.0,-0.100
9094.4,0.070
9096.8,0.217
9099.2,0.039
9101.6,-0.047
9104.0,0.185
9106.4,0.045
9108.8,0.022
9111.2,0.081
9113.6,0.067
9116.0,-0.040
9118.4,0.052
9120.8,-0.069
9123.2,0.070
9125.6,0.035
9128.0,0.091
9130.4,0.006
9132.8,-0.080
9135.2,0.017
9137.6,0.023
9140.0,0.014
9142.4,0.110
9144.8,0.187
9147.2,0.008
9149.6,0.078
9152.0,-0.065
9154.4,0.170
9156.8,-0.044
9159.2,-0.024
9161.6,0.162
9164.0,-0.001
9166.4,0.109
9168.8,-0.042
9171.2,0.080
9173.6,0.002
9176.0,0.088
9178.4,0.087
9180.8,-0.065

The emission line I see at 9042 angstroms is [O II]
